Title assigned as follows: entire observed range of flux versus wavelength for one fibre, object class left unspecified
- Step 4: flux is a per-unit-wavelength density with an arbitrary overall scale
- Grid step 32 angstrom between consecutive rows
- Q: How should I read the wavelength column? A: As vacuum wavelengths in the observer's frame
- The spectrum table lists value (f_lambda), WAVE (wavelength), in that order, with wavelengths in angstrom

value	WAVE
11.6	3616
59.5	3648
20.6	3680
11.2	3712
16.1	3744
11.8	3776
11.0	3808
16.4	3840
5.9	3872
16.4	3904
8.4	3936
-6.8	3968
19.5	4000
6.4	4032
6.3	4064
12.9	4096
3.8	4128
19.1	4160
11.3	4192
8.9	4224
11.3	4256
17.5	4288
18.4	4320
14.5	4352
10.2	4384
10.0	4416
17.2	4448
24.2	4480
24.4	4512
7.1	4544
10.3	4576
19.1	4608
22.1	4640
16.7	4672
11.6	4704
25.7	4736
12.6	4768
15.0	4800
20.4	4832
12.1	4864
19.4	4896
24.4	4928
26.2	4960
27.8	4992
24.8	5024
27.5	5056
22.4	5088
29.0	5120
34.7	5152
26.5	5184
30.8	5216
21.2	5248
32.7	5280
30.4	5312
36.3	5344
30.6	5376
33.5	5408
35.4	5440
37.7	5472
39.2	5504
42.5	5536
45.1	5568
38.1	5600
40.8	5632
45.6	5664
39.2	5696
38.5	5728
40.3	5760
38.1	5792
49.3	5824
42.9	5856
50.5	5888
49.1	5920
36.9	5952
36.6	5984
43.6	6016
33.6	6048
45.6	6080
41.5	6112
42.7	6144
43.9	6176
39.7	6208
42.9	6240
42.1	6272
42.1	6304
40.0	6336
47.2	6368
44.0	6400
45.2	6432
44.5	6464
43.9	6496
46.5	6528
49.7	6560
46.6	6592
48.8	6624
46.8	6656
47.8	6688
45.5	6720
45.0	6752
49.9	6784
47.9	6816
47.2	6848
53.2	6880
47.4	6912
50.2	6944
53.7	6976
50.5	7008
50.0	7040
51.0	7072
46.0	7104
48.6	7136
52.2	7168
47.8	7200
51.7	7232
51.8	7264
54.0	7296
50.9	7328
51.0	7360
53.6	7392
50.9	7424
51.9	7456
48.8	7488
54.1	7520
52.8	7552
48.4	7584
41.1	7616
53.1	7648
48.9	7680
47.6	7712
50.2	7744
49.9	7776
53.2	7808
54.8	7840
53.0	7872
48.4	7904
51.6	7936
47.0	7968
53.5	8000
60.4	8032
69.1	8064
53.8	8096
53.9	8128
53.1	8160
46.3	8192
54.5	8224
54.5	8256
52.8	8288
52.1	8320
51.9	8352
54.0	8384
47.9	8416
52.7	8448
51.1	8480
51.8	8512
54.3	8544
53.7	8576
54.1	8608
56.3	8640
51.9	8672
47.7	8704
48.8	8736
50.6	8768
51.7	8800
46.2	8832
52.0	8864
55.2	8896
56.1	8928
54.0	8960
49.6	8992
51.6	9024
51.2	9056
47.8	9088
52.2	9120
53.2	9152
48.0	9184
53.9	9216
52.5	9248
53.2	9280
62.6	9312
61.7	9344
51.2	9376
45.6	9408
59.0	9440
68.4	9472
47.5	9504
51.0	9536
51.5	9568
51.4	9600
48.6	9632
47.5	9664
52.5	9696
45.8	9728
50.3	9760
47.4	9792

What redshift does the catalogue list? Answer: 0.23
